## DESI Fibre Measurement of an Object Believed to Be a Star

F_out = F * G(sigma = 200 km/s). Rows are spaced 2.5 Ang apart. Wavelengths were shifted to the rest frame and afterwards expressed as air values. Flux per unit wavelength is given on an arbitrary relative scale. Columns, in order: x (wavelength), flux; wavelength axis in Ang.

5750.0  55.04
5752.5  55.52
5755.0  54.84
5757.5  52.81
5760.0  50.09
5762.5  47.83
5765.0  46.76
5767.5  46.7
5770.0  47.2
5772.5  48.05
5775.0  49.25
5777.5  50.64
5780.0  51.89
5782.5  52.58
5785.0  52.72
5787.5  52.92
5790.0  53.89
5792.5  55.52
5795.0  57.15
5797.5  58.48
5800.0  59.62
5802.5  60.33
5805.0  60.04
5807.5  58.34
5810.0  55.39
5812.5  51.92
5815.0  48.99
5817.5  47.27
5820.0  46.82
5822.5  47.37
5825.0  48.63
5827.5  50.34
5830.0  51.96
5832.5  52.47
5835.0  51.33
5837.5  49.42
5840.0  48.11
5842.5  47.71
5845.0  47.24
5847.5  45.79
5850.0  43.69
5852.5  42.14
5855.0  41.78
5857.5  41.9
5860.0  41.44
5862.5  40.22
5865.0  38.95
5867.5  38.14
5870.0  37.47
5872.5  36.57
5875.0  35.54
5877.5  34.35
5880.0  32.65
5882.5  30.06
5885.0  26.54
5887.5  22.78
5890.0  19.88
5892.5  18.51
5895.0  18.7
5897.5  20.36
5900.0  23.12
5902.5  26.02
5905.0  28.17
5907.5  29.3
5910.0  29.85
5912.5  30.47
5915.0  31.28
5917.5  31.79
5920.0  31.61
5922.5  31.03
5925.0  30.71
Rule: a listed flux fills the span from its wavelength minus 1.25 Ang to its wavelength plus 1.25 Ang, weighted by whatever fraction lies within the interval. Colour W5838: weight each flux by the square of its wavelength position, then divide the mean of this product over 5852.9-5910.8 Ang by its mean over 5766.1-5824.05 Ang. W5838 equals 0.61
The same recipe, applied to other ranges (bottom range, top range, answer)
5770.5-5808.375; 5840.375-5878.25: 0.77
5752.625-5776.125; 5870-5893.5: 0.61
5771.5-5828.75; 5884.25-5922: 0.51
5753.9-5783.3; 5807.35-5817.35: 1.07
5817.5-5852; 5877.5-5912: 0.54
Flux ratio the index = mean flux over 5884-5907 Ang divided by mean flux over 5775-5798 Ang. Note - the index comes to 0.43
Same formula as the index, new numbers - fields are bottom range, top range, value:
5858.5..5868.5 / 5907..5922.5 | 0.77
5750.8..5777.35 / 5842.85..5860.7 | 0.87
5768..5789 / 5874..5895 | 0.53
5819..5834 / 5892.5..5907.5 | 0.47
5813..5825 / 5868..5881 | 0.74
